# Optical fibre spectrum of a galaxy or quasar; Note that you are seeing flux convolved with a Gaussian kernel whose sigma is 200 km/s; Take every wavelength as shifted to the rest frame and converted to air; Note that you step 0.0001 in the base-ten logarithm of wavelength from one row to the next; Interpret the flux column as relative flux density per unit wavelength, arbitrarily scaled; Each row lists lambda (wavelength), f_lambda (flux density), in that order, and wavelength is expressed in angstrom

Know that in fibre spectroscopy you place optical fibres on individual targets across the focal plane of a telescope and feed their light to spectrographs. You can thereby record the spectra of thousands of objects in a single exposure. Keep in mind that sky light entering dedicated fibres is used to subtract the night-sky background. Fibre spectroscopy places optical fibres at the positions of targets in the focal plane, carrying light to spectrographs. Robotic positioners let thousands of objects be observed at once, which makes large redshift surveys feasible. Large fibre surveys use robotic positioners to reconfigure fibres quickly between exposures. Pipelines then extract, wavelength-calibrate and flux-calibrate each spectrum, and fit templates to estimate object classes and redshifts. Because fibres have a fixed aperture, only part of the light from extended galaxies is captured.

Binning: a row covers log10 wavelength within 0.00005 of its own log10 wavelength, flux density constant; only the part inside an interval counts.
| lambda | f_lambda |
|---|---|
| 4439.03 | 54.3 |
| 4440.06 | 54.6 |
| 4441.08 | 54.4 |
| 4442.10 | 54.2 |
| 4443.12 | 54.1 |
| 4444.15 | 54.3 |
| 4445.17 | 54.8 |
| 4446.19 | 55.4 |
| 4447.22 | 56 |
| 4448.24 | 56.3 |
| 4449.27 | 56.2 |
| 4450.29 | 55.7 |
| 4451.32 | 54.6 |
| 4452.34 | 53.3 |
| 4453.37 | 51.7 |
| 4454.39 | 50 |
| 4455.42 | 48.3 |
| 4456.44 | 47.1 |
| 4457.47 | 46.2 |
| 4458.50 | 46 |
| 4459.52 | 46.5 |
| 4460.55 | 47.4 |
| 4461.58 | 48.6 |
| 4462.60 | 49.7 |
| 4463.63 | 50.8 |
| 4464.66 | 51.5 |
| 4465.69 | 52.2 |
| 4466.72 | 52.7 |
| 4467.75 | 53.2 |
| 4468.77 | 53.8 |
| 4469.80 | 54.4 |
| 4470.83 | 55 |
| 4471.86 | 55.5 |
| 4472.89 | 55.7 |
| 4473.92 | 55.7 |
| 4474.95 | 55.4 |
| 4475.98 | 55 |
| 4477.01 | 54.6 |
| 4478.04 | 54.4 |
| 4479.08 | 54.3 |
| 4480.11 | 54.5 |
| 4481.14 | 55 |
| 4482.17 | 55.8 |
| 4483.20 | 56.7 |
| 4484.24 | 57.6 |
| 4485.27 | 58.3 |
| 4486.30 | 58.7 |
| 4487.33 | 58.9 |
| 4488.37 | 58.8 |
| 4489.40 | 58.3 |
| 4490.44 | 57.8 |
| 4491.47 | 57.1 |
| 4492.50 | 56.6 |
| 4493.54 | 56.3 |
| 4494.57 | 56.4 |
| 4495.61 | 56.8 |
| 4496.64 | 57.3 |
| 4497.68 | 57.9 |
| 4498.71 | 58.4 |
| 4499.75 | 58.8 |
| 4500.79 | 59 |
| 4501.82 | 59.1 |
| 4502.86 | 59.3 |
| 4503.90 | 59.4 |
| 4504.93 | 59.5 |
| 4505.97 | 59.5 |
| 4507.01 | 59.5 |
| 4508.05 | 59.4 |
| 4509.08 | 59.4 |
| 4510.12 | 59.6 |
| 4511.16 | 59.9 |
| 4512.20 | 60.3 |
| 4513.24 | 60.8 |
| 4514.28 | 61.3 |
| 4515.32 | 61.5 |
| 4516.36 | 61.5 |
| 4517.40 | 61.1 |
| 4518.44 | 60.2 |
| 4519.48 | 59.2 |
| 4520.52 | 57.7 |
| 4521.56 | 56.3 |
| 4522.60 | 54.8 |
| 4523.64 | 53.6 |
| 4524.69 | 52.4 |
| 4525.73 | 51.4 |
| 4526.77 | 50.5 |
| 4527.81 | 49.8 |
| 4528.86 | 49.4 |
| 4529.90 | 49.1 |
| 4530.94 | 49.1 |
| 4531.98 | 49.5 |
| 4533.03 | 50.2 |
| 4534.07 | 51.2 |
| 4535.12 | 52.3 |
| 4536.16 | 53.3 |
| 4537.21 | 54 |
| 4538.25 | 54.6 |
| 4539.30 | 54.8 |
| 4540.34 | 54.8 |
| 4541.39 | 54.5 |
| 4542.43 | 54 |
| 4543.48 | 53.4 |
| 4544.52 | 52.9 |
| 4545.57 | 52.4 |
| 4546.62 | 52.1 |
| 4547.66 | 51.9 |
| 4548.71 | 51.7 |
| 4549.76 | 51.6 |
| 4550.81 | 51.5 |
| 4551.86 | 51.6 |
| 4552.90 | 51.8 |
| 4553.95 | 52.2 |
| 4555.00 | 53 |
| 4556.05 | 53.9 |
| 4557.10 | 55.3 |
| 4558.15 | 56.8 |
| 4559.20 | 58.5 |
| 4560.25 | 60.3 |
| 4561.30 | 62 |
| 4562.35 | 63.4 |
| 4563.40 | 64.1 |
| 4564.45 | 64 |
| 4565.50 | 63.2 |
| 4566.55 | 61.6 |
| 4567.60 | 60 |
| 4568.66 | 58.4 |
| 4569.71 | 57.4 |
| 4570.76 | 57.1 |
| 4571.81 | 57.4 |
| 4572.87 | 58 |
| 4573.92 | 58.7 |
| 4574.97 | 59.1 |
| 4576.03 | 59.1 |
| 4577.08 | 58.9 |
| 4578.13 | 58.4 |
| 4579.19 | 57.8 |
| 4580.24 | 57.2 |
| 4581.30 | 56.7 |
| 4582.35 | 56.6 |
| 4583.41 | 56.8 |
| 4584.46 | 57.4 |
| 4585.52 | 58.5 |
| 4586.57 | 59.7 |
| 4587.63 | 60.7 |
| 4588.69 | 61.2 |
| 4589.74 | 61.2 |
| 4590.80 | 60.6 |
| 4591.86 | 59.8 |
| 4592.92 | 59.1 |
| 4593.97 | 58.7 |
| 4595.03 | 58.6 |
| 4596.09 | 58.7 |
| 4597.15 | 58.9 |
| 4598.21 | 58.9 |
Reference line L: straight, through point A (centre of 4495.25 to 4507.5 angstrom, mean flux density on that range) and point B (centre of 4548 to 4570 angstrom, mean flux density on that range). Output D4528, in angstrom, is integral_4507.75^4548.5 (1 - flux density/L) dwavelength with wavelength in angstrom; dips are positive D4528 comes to 2.19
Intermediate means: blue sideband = 58.7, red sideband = 57.2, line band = 54.9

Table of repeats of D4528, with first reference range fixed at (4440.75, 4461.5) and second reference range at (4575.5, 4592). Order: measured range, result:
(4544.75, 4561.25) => 1.0 angstrom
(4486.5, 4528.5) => -2.3 angstrom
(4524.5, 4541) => 1.3 angstrom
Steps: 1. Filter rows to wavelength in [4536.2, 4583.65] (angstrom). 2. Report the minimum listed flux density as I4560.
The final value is 51.5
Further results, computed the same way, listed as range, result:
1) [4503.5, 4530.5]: 49.1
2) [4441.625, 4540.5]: 46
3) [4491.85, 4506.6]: 56.3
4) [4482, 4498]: 55.8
